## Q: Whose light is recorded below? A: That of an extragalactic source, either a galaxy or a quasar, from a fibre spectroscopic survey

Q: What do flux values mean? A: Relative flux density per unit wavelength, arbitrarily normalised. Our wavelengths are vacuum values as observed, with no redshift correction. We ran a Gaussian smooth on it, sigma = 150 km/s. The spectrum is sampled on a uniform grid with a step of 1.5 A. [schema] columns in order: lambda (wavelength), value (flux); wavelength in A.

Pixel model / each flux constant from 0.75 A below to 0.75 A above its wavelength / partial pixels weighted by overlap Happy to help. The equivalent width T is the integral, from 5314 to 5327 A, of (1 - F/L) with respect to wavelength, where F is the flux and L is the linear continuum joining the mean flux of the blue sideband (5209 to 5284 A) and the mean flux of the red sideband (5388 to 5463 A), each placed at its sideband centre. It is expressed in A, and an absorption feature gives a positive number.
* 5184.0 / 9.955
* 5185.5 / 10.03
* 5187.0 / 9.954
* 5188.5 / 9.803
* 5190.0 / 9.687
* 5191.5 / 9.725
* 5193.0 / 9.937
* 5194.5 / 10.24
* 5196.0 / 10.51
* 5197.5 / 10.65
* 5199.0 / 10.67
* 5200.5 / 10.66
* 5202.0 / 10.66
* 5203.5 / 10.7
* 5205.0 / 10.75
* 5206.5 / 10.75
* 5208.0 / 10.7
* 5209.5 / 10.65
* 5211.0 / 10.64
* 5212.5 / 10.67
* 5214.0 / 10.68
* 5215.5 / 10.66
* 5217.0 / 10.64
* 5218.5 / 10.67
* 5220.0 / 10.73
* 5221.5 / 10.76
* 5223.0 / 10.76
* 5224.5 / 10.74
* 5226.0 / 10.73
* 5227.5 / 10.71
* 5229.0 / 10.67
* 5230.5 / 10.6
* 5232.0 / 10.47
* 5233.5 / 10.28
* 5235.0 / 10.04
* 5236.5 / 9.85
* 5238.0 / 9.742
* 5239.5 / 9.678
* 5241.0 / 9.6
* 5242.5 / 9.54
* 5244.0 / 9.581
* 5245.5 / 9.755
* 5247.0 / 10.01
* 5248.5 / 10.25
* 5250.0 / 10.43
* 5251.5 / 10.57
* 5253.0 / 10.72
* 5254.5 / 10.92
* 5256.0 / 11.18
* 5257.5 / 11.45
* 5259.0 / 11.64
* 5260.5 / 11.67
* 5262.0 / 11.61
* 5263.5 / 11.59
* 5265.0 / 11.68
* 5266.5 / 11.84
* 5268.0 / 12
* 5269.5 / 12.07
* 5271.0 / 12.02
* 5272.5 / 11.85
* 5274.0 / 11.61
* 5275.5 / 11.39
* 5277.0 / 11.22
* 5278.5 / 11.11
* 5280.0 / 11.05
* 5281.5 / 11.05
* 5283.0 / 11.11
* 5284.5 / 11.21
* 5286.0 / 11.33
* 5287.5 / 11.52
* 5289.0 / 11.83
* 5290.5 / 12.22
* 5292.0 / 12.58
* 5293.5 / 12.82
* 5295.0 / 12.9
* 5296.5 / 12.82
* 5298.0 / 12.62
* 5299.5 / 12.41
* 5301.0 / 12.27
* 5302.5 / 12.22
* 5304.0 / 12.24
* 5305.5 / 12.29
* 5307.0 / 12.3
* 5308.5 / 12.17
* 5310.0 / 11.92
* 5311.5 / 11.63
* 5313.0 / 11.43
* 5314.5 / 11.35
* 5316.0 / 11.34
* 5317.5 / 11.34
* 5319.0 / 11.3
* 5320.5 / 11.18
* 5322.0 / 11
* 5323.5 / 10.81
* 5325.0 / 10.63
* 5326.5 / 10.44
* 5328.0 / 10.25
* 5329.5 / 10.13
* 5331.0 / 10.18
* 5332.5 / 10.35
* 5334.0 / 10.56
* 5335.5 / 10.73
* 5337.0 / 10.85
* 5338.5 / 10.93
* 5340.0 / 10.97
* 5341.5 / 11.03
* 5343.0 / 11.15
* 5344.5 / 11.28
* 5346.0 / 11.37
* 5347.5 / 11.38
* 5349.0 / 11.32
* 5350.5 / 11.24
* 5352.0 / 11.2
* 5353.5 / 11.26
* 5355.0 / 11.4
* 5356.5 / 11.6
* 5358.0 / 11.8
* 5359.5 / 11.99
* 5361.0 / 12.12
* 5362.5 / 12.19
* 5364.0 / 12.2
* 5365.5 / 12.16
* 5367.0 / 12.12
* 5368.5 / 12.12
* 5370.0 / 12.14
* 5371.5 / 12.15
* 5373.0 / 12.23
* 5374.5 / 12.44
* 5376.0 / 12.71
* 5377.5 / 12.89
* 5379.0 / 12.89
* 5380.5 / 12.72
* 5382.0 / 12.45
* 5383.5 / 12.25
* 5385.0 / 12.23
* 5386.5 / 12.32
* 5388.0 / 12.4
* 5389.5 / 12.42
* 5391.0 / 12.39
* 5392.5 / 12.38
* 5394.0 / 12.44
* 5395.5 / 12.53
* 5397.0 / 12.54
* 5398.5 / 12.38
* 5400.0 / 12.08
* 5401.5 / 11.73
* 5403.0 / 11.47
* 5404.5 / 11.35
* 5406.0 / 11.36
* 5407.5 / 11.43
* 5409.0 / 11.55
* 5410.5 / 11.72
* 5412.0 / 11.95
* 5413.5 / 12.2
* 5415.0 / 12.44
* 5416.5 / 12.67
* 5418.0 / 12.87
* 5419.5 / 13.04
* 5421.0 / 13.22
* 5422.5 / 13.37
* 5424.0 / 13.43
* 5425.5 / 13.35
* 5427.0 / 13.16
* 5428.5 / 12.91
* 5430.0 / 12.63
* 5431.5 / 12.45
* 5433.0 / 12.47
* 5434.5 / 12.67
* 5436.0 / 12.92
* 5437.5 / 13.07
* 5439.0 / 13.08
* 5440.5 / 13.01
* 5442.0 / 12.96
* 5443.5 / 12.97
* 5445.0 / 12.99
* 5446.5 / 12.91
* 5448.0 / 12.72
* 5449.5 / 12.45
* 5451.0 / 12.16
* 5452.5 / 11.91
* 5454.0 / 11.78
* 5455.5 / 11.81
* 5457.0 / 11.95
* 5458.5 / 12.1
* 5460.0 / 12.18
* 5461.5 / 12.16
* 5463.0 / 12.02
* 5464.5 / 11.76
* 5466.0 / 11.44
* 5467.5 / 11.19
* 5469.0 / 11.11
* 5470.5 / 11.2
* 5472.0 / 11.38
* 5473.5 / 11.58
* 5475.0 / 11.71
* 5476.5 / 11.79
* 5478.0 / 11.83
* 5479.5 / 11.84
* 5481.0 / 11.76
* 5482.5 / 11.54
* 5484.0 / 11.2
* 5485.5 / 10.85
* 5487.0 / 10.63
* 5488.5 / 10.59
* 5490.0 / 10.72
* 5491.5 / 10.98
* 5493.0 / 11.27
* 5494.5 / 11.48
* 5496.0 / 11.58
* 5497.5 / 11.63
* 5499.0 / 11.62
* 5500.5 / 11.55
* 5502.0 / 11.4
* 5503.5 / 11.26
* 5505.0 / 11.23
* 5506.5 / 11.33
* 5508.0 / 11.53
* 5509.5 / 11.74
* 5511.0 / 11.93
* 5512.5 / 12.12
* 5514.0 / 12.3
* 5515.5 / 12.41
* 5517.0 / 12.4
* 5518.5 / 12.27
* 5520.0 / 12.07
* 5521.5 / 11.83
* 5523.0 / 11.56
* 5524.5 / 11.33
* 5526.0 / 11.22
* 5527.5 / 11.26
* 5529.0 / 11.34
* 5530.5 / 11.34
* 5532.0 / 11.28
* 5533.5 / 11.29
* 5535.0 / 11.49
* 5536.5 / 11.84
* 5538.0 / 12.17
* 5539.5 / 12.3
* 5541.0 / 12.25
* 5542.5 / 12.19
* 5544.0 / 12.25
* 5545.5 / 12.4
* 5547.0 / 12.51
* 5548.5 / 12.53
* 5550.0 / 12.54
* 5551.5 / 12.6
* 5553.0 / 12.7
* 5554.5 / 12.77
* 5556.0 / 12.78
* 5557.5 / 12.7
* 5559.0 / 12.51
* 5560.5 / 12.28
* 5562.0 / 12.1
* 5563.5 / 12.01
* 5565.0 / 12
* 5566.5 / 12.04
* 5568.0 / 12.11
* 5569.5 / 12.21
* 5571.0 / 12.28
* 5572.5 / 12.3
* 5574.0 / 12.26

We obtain 0.5 A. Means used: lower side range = 10.8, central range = 11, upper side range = 12.4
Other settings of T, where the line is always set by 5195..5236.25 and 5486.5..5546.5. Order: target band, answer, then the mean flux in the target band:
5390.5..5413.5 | -1.4 A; 12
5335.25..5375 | -1.8 A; 11.6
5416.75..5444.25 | -3.9 A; 13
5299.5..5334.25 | -1.1 A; 11.3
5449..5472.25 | -0.7 A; 11.8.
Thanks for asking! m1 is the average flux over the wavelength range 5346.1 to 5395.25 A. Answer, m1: 12.1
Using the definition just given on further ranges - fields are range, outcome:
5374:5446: 12.5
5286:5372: 11.6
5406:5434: 12.6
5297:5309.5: 12.3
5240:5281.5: 11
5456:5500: 11.5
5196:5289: 10.8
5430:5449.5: 12.8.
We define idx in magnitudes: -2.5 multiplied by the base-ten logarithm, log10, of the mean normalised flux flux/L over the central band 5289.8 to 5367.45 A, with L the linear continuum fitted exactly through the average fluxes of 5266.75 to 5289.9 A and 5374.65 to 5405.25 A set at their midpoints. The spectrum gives 0.03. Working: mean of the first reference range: 11.5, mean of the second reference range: 12.3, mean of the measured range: 11.5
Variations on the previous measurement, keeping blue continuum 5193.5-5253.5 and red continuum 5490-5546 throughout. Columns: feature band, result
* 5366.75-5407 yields -0.11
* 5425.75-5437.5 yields -0.13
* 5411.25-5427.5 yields -0.14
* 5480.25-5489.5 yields 0.05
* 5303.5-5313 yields -0.12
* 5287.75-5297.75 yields -0.16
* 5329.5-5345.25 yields 0.01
